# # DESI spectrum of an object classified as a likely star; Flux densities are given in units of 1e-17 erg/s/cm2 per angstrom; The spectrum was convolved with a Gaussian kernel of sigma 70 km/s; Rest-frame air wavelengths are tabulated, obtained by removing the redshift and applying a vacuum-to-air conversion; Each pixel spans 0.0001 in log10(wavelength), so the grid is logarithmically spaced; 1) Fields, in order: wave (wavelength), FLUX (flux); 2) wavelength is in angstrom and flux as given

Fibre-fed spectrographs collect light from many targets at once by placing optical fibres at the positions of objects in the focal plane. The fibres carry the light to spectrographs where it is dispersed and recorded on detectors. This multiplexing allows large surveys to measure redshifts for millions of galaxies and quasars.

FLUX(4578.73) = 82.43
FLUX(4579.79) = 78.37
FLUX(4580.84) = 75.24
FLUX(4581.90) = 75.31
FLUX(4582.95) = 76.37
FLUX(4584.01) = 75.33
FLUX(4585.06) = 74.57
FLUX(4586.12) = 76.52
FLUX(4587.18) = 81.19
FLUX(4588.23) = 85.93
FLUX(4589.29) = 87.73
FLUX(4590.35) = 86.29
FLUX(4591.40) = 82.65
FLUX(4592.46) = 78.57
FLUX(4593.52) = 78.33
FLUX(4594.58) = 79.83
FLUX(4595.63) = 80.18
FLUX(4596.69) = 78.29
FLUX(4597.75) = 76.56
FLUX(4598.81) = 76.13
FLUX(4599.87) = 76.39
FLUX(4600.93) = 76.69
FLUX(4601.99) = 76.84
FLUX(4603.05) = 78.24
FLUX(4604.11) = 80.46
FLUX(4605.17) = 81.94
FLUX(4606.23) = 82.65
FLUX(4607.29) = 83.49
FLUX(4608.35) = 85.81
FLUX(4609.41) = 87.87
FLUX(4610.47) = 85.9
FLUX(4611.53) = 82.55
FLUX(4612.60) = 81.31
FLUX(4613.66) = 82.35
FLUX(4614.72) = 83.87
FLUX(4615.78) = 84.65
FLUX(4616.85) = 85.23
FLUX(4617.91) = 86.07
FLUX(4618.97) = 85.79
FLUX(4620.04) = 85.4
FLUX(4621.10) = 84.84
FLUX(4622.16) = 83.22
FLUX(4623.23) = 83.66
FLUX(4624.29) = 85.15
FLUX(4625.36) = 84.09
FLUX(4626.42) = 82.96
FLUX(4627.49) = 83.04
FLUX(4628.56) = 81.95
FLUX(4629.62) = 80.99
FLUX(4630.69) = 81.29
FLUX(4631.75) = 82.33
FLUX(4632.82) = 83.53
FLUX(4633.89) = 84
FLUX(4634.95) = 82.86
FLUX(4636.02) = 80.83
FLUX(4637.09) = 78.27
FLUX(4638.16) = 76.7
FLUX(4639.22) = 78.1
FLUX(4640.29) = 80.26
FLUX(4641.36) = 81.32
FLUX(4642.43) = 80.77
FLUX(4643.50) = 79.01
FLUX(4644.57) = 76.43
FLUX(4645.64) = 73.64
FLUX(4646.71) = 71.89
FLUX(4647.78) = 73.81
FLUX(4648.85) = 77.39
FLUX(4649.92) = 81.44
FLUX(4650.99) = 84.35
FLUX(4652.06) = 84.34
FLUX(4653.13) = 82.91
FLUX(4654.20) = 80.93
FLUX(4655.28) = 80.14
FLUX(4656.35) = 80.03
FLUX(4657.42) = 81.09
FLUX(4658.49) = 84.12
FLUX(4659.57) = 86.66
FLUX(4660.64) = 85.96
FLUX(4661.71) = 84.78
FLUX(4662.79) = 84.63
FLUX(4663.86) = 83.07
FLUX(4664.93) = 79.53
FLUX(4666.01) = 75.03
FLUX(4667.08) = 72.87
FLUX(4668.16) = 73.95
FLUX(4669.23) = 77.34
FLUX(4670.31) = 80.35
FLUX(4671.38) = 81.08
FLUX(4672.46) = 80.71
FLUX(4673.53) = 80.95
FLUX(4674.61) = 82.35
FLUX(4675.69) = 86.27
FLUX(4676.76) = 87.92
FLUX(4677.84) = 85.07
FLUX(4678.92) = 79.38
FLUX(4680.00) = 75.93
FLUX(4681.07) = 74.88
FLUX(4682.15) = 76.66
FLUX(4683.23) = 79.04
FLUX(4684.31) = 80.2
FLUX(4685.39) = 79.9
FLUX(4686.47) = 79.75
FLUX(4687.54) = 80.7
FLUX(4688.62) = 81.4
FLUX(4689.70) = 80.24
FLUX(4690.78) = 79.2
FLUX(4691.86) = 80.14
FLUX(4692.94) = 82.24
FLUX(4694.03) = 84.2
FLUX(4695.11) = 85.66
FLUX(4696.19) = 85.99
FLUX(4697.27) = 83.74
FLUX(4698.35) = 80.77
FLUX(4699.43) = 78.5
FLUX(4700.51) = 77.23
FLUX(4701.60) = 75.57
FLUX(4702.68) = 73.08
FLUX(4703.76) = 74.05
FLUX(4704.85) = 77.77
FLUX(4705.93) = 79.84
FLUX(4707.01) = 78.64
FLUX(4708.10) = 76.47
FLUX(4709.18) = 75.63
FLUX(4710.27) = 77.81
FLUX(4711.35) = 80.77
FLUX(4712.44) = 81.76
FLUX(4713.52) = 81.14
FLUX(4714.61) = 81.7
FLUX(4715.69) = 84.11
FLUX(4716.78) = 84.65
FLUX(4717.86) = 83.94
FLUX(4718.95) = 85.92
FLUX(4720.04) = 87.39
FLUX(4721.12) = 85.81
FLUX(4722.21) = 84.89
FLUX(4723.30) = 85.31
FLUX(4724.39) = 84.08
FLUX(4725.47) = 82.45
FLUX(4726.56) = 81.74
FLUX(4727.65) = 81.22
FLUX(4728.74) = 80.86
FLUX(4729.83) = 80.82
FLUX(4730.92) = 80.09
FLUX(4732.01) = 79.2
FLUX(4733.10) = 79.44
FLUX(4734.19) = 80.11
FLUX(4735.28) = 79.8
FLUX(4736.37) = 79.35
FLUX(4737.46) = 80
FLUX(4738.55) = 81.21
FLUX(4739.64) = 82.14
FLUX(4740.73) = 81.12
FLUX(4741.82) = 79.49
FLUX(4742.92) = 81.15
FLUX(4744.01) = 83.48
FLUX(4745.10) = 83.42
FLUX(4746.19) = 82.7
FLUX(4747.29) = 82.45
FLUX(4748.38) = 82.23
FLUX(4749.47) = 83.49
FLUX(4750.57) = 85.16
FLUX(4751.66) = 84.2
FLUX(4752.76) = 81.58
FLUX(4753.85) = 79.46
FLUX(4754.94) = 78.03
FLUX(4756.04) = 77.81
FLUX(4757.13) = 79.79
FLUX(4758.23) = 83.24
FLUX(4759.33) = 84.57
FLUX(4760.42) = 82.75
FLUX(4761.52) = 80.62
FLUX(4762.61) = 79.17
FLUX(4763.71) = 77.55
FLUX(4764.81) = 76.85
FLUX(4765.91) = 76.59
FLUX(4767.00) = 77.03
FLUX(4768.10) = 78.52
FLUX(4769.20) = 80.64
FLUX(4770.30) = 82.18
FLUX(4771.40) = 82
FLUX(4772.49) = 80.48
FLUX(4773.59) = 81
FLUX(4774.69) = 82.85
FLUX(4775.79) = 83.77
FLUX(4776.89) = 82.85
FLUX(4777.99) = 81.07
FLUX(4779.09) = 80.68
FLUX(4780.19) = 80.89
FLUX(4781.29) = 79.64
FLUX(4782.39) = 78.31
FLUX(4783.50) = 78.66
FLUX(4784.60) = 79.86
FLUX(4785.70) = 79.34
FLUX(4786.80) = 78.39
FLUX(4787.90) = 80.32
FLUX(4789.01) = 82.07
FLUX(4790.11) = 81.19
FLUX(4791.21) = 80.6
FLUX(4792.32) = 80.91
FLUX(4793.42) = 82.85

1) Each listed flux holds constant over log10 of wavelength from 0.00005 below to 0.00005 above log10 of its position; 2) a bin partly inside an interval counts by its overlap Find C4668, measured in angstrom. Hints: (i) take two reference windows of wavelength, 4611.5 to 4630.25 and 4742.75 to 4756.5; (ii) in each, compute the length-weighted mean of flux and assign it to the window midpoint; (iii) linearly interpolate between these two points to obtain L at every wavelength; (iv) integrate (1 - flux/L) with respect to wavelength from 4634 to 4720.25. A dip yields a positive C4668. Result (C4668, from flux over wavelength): 2.8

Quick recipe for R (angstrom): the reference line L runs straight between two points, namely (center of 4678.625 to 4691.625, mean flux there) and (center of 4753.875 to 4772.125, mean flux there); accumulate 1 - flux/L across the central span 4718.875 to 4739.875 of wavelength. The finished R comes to -0.7 angstrom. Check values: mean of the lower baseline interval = 79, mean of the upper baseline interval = 79.9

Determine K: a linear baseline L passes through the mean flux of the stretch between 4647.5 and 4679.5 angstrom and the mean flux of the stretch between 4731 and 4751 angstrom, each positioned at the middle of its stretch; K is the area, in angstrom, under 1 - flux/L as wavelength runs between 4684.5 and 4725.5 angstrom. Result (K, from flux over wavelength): 0.1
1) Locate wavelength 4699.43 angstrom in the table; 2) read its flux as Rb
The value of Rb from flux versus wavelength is 78.5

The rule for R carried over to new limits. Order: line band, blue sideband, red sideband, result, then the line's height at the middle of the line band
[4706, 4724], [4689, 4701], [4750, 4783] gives -0.2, 81.4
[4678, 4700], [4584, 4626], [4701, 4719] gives -0.2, 79.9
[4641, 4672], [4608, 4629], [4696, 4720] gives 0.9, 82.5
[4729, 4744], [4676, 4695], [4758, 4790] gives 0.0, 80.5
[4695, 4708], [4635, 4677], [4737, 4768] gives 0.3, 80.6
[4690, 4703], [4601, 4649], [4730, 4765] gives 0.1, 81.3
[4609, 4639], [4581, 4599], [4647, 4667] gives -1.0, 80.4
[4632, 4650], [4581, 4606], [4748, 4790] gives 0.2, 79.5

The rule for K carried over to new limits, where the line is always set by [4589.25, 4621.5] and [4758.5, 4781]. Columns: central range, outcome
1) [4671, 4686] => 0.1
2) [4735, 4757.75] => -0.2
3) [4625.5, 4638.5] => 0.0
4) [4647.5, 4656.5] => 0.1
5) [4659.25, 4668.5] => 0.1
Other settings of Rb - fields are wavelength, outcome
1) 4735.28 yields 79.8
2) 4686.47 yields 79.75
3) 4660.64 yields 85.96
